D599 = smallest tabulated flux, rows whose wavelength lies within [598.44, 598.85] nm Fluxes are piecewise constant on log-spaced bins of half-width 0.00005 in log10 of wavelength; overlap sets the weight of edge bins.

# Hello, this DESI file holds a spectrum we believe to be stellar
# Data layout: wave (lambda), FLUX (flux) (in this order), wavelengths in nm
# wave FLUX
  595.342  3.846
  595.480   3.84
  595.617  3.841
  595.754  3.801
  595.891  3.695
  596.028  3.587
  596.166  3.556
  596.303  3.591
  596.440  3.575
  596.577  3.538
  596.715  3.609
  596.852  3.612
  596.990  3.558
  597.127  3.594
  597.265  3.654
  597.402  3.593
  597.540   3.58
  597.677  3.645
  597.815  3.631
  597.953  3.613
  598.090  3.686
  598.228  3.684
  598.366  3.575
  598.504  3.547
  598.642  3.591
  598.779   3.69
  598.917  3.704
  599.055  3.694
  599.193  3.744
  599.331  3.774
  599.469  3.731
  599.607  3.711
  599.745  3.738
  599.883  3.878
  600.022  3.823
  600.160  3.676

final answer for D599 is 3.547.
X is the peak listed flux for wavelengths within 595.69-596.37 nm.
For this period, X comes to 3.801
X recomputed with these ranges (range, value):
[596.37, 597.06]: 3.612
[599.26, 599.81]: 3.774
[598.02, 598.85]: 3.69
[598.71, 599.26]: 3.744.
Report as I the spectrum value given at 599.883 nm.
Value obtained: 3.878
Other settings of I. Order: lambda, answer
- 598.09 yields 3.686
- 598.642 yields 3.591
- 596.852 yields 3.612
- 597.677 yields 3.645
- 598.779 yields 3.69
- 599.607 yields 3.711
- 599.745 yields 3.738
